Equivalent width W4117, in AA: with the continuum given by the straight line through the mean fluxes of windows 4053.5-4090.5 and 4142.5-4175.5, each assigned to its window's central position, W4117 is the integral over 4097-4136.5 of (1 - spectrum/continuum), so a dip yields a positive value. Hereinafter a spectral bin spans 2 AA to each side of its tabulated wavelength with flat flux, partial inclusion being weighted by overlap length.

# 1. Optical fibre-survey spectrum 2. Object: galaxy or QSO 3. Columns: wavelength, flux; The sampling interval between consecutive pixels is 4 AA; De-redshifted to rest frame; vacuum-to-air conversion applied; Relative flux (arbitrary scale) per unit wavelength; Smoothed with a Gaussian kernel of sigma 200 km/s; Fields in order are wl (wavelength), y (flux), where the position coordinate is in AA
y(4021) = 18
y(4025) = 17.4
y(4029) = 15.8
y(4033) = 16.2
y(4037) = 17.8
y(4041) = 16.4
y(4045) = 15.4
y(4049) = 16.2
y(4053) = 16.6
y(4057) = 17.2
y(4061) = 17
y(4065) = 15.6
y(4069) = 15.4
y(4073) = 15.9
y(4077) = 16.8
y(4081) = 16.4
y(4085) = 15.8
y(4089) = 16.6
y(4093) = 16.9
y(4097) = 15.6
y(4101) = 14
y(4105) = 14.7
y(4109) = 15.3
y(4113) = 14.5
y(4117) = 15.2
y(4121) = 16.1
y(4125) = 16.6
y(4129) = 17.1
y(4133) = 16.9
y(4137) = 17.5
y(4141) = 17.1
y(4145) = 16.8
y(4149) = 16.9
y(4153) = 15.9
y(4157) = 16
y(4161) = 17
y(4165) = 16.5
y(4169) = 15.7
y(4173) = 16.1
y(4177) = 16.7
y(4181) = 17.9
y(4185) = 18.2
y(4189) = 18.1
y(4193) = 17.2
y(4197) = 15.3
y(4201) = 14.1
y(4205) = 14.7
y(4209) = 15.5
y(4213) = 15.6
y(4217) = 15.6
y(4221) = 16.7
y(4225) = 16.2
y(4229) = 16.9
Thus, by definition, 1.6 AA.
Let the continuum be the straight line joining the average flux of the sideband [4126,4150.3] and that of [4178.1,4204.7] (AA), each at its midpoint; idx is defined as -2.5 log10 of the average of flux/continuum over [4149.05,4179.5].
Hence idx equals 0.03 mag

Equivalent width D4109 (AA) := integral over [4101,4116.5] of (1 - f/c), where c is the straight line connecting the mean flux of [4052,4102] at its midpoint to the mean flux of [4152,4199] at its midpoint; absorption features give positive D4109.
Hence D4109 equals 1.5 AA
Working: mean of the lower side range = 16.2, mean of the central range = 14.8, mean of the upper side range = 16.7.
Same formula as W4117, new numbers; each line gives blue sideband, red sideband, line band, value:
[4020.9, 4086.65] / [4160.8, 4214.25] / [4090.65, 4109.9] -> 1.2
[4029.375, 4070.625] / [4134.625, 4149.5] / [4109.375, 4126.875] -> 1.4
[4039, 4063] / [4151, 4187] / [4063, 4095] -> 0.7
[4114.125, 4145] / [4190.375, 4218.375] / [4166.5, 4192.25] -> -2.0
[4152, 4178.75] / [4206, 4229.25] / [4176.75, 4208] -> -0.7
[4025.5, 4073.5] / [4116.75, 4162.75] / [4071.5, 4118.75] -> 2.4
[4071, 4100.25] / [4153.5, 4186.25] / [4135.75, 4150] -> -0.5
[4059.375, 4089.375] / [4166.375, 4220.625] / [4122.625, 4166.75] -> -1.5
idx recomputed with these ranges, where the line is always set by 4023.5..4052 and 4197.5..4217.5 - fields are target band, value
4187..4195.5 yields -0.15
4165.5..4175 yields -0.04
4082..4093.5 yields -0.02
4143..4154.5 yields -0.07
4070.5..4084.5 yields -0.01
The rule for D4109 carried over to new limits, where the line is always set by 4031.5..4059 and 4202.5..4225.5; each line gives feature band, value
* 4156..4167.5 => -0.42 AA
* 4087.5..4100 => 0.09 AA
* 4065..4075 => 0.47 AA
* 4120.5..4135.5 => -0.61 AA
